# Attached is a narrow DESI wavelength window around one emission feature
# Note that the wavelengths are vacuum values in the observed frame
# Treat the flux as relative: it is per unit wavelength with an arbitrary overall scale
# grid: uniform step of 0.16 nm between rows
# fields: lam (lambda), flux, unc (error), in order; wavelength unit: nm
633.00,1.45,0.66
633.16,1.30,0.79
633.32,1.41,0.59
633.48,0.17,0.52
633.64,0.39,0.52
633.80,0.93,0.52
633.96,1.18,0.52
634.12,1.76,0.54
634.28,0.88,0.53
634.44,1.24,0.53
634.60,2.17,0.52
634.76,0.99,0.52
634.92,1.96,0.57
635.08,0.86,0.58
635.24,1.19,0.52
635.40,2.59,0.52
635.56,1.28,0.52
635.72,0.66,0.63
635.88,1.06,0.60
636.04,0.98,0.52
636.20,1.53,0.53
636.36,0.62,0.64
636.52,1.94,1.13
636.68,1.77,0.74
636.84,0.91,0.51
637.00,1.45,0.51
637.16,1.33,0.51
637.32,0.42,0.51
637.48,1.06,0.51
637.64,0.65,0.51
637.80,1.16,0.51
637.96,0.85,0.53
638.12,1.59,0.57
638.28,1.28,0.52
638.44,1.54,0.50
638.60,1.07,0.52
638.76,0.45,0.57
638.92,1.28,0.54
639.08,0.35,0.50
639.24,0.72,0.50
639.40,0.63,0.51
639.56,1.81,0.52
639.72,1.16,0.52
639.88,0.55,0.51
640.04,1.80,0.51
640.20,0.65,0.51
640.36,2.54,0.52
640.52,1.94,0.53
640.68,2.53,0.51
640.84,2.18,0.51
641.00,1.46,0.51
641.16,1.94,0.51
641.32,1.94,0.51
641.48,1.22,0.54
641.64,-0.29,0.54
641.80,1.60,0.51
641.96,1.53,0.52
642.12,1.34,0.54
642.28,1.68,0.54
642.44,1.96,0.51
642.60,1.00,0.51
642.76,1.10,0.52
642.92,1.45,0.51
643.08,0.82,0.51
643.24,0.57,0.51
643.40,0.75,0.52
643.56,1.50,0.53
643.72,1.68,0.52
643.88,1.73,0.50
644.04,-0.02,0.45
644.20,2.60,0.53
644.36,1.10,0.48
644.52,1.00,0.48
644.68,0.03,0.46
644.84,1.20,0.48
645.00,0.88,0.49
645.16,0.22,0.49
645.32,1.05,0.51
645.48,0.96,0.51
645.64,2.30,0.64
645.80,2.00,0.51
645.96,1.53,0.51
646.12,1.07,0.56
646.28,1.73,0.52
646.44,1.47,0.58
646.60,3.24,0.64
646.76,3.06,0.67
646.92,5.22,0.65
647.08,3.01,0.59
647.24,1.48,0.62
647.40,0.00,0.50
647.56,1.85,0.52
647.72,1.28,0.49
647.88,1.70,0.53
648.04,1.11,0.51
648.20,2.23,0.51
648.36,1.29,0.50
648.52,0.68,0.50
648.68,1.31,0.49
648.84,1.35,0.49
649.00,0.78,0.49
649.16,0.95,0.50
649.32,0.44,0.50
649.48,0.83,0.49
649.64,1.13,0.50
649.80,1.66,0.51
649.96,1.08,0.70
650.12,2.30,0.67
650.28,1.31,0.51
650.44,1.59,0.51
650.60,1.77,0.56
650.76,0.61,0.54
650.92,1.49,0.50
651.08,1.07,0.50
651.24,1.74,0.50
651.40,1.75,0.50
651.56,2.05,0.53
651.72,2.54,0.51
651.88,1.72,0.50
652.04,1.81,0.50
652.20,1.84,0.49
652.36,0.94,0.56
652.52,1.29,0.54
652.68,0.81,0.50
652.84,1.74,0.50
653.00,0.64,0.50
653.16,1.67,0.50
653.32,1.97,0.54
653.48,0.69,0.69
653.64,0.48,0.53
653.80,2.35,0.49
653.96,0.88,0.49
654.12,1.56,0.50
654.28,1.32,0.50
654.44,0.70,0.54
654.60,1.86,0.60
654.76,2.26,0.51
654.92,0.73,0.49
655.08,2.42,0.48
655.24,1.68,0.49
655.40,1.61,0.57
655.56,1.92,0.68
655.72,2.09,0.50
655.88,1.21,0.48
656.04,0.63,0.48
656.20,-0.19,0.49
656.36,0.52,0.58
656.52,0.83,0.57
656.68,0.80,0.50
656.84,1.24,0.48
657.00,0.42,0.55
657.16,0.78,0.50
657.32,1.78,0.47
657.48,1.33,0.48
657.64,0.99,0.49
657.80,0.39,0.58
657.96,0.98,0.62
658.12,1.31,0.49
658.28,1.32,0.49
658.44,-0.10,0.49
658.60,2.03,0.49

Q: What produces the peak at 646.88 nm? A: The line [O III] 5007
